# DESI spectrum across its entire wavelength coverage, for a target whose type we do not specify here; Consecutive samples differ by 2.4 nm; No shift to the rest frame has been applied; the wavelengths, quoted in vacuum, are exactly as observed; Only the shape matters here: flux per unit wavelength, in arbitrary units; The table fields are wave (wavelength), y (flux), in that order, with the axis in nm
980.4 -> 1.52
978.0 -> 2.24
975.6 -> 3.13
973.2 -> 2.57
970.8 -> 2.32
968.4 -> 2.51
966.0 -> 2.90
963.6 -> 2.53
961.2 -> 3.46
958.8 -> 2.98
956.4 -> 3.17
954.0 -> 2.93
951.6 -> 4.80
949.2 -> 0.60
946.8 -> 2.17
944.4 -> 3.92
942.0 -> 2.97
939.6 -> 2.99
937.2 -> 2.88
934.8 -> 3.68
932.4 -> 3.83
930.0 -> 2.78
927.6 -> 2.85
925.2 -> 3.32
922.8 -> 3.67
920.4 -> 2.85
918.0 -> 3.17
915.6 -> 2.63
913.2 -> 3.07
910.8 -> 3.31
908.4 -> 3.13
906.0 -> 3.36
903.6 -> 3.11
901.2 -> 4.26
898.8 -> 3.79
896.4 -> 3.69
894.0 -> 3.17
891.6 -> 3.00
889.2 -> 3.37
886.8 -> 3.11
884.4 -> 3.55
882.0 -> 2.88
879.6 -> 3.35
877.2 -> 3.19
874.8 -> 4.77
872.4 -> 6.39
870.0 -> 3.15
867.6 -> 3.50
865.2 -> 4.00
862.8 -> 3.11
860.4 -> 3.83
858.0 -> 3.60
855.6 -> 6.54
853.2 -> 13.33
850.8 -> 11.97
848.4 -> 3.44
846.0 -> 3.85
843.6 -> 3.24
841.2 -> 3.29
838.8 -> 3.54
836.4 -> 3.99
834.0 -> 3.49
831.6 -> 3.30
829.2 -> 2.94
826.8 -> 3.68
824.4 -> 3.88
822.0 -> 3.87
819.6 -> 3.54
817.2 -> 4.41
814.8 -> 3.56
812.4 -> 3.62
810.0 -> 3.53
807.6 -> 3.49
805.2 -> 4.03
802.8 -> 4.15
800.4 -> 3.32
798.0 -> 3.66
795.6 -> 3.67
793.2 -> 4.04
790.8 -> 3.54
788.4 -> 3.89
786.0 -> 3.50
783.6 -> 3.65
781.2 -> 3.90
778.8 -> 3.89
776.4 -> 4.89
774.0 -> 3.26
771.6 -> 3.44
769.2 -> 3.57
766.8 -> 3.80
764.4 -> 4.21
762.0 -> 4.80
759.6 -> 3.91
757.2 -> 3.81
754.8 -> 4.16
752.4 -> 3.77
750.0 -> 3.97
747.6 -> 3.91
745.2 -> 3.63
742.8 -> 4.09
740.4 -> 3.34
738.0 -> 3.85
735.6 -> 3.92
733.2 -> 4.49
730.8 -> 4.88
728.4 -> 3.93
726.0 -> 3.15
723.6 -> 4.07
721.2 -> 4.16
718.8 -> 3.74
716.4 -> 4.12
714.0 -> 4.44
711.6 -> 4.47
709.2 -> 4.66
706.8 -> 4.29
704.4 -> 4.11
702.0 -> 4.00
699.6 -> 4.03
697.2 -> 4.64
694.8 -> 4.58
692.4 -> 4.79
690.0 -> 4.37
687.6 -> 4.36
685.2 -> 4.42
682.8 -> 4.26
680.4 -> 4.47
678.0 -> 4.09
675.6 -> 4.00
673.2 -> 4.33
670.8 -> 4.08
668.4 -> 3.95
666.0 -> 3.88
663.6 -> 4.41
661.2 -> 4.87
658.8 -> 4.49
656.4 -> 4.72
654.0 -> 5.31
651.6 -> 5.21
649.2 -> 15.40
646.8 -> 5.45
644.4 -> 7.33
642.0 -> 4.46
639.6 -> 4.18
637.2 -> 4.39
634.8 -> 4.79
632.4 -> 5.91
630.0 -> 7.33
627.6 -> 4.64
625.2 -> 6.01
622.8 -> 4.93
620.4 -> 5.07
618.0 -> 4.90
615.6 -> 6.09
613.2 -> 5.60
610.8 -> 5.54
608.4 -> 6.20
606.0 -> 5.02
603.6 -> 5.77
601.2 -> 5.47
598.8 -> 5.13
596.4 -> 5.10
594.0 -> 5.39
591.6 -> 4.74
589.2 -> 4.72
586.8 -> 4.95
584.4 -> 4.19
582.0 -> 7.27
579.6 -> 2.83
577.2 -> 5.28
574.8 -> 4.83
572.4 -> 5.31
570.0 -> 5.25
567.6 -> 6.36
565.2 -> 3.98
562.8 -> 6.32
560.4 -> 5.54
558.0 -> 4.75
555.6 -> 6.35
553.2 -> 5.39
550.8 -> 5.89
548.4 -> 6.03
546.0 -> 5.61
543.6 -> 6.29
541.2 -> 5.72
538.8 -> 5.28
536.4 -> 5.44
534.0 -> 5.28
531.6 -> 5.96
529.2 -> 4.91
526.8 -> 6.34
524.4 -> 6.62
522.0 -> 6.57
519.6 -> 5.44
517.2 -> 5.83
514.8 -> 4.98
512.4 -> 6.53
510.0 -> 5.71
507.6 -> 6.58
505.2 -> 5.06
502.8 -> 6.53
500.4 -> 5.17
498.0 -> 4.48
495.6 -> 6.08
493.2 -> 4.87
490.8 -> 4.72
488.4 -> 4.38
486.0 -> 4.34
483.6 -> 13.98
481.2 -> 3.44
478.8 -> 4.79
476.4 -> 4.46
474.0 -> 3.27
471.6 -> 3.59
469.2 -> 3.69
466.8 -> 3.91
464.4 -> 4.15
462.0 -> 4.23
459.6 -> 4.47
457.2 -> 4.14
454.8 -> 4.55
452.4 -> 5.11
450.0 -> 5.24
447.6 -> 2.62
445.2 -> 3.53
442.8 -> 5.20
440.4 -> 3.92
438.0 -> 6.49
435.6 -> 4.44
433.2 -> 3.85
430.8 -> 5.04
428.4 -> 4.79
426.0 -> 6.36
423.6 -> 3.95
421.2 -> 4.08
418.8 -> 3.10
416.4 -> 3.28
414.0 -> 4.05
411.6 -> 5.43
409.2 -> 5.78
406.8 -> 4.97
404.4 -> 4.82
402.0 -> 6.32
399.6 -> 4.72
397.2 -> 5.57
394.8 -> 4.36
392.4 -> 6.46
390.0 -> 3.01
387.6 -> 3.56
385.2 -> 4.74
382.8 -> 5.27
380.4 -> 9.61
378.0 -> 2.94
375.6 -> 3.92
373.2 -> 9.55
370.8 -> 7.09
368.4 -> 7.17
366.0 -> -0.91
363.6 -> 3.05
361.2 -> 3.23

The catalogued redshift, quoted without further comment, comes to 0.298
